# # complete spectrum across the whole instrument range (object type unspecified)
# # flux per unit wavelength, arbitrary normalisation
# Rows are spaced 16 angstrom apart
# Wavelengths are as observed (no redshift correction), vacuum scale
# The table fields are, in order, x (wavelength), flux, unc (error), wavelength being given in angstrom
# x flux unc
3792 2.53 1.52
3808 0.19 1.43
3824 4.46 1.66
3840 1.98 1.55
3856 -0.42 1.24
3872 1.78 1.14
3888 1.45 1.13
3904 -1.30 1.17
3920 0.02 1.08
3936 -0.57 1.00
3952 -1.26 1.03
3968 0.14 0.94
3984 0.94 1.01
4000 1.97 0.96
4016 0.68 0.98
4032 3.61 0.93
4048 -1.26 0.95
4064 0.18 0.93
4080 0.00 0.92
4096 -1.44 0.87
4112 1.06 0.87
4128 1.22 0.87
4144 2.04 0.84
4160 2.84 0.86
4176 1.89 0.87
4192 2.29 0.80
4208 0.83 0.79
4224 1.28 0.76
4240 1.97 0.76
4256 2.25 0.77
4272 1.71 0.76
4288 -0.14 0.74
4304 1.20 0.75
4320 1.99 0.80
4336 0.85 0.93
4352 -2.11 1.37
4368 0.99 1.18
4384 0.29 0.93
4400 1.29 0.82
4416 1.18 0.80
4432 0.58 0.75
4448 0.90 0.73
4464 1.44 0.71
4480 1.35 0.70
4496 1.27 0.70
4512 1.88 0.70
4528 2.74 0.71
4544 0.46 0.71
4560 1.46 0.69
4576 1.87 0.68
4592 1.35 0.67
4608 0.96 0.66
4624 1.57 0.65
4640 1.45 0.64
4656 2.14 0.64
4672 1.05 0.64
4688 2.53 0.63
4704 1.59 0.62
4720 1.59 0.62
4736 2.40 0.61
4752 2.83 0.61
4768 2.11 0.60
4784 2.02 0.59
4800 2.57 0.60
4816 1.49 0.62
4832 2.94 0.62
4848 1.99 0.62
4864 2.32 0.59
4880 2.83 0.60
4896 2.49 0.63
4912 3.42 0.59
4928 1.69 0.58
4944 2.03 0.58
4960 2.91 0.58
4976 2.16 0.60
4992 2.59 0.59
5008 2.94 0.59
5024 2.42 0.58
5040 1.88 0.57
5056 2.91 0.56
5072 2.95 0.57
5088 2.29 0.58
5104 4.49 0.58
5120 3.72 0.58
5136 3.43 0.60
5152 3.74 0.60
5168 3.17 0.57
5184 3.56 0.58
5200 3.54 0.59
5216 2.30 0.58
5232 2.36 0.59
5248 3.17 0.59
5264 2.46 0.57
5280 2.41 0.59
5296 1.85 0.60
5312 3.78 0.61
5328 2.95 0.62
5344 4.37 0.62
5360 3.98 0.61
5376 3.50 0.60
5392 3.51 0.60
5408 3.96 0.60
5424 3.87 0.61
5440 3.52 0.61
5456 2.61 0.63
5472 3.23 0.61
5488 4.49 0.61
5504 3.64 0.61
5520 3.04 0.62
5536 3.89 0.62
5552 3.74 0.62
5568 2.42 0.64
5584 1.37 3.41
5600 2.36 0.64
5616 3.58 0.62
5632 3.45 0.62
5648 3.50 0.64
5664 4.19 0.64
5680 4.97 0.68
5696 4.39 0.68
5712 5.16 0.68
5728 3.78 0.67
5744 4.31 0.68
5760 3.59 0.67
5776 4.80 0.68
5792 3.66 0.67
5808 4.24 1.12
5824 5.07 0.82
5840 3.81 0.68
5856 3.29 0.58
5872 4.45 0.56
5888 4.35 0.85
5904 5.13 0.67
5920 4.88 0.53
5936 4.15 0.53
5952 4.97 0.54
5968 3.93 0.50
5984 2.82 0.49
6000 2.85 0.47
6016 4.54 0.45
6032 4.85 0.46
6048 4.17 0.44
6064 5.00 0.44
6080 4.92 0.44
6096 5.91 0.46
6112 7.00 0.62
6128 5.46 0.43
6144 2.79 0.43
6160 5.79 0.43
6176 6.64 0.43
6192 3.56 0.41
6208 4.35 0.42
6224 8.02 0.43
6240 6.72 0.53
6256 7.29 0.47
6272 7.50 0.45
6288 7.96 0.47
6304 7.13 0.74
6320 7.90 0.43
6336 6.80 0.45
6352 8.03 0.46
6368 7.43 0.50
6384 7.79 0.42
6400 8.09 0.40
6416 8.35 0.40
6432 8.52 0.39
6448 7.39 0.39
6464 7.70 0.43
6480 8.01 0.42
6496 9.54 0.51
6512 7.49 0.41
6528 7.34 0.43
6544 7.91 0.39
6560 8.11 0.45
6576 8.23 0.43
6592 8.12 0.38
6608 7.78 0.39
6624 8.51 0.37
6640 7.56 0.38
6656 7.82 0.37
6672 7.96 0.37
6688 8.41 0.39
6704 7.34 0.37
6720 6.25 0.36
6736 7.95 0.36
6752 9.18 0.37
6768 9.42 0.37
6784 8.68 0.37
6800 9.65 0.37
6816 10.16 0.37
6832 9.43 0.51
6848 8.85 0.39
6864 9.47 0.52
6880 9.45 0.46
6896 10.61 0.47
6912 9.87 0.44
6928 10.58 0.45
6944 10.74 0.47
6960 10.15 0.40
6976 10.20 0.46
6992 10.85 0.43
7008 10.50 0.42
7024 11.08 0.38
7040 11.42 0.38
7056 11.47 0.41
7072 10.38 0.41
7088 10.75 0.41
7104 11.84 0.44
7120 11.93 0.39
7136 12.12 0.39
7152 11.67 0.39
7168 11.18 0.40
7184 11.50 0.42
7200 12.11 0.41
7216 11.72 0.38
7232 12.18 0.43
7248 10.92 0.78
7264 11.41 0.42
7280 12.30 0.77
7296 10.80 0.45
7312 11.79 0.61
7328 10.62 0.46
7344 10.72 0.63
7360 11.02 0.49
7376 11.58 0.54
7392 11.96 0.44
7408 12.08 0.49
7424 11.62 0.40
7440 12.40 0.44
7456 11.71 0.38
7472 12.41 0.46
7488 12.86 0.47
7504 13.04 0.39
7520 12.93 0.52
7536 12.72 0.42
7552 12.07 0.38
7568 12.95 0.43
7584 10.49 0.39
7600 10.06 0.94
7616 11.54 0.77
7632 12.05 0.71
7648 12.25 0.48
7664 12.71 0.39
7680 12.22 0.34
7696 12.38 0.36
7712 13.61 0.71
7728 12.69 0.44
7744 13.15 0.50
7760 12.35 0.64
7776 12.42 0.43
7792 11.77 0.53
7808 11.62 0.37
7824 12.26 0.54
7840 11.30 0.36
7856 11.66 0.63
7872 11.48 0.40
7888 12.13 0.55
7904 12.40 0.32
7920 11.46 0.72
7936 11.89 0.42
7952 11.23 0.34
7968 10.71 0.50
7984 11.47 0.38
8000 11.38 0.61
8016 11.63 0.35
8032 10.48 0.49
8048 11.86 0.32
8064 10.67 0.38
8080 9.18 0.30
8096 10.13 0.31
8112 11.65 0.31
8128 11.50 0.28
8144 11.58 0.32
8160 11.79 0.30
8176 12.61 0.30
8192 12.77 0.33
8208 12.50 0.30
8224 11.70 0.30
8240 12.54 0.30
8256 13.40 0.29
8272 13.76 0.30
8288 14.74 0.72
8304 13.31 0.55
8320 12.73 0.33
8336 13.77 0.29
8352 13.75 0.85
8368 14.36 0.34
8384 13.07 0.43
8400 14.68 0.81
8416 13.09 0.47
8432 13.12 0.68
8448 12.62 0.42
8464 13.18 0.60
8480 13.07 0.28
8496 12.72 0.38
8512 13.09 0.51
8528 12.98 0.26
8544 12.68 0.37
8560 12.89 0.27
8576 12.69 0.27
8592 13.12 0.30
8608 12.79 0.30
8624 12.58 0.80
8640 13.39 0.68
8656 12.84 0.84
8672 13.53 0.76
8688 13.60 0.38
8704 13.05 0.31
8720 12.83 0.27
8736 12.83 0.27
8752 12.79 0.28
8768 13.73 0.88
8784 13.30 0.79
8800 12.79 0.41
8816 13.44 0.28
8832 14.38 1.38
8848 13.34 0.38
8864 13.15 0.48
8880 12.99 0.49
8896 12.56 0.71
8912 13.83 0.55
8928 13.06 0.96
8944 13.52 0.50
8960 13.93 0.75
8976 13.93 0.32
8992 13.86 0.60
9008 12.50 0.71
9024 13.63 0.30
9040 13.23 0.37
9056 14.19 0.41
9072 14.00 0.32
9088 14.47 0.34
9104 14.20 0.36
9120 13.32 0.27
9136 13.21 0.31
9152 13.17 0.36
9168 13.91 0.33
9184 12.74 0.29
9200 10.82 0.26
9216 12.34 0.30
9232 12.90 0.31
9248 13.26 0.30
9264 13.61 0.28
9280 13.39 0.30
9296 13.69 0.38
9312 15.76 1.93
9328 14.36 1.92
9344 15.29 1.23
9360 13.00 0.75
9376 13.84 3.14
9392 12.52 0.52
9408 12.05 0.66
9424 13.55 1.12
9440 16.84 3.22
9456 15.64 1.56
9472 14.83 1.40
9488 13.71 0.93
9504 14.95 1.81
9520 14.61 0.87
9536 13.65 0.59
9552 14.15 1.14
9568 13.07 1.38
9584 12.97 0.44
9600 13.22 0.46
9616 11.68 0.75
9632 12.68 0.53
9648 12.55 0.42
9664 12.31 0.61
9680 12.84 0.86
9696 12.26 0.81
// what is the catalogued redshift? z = 0.56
